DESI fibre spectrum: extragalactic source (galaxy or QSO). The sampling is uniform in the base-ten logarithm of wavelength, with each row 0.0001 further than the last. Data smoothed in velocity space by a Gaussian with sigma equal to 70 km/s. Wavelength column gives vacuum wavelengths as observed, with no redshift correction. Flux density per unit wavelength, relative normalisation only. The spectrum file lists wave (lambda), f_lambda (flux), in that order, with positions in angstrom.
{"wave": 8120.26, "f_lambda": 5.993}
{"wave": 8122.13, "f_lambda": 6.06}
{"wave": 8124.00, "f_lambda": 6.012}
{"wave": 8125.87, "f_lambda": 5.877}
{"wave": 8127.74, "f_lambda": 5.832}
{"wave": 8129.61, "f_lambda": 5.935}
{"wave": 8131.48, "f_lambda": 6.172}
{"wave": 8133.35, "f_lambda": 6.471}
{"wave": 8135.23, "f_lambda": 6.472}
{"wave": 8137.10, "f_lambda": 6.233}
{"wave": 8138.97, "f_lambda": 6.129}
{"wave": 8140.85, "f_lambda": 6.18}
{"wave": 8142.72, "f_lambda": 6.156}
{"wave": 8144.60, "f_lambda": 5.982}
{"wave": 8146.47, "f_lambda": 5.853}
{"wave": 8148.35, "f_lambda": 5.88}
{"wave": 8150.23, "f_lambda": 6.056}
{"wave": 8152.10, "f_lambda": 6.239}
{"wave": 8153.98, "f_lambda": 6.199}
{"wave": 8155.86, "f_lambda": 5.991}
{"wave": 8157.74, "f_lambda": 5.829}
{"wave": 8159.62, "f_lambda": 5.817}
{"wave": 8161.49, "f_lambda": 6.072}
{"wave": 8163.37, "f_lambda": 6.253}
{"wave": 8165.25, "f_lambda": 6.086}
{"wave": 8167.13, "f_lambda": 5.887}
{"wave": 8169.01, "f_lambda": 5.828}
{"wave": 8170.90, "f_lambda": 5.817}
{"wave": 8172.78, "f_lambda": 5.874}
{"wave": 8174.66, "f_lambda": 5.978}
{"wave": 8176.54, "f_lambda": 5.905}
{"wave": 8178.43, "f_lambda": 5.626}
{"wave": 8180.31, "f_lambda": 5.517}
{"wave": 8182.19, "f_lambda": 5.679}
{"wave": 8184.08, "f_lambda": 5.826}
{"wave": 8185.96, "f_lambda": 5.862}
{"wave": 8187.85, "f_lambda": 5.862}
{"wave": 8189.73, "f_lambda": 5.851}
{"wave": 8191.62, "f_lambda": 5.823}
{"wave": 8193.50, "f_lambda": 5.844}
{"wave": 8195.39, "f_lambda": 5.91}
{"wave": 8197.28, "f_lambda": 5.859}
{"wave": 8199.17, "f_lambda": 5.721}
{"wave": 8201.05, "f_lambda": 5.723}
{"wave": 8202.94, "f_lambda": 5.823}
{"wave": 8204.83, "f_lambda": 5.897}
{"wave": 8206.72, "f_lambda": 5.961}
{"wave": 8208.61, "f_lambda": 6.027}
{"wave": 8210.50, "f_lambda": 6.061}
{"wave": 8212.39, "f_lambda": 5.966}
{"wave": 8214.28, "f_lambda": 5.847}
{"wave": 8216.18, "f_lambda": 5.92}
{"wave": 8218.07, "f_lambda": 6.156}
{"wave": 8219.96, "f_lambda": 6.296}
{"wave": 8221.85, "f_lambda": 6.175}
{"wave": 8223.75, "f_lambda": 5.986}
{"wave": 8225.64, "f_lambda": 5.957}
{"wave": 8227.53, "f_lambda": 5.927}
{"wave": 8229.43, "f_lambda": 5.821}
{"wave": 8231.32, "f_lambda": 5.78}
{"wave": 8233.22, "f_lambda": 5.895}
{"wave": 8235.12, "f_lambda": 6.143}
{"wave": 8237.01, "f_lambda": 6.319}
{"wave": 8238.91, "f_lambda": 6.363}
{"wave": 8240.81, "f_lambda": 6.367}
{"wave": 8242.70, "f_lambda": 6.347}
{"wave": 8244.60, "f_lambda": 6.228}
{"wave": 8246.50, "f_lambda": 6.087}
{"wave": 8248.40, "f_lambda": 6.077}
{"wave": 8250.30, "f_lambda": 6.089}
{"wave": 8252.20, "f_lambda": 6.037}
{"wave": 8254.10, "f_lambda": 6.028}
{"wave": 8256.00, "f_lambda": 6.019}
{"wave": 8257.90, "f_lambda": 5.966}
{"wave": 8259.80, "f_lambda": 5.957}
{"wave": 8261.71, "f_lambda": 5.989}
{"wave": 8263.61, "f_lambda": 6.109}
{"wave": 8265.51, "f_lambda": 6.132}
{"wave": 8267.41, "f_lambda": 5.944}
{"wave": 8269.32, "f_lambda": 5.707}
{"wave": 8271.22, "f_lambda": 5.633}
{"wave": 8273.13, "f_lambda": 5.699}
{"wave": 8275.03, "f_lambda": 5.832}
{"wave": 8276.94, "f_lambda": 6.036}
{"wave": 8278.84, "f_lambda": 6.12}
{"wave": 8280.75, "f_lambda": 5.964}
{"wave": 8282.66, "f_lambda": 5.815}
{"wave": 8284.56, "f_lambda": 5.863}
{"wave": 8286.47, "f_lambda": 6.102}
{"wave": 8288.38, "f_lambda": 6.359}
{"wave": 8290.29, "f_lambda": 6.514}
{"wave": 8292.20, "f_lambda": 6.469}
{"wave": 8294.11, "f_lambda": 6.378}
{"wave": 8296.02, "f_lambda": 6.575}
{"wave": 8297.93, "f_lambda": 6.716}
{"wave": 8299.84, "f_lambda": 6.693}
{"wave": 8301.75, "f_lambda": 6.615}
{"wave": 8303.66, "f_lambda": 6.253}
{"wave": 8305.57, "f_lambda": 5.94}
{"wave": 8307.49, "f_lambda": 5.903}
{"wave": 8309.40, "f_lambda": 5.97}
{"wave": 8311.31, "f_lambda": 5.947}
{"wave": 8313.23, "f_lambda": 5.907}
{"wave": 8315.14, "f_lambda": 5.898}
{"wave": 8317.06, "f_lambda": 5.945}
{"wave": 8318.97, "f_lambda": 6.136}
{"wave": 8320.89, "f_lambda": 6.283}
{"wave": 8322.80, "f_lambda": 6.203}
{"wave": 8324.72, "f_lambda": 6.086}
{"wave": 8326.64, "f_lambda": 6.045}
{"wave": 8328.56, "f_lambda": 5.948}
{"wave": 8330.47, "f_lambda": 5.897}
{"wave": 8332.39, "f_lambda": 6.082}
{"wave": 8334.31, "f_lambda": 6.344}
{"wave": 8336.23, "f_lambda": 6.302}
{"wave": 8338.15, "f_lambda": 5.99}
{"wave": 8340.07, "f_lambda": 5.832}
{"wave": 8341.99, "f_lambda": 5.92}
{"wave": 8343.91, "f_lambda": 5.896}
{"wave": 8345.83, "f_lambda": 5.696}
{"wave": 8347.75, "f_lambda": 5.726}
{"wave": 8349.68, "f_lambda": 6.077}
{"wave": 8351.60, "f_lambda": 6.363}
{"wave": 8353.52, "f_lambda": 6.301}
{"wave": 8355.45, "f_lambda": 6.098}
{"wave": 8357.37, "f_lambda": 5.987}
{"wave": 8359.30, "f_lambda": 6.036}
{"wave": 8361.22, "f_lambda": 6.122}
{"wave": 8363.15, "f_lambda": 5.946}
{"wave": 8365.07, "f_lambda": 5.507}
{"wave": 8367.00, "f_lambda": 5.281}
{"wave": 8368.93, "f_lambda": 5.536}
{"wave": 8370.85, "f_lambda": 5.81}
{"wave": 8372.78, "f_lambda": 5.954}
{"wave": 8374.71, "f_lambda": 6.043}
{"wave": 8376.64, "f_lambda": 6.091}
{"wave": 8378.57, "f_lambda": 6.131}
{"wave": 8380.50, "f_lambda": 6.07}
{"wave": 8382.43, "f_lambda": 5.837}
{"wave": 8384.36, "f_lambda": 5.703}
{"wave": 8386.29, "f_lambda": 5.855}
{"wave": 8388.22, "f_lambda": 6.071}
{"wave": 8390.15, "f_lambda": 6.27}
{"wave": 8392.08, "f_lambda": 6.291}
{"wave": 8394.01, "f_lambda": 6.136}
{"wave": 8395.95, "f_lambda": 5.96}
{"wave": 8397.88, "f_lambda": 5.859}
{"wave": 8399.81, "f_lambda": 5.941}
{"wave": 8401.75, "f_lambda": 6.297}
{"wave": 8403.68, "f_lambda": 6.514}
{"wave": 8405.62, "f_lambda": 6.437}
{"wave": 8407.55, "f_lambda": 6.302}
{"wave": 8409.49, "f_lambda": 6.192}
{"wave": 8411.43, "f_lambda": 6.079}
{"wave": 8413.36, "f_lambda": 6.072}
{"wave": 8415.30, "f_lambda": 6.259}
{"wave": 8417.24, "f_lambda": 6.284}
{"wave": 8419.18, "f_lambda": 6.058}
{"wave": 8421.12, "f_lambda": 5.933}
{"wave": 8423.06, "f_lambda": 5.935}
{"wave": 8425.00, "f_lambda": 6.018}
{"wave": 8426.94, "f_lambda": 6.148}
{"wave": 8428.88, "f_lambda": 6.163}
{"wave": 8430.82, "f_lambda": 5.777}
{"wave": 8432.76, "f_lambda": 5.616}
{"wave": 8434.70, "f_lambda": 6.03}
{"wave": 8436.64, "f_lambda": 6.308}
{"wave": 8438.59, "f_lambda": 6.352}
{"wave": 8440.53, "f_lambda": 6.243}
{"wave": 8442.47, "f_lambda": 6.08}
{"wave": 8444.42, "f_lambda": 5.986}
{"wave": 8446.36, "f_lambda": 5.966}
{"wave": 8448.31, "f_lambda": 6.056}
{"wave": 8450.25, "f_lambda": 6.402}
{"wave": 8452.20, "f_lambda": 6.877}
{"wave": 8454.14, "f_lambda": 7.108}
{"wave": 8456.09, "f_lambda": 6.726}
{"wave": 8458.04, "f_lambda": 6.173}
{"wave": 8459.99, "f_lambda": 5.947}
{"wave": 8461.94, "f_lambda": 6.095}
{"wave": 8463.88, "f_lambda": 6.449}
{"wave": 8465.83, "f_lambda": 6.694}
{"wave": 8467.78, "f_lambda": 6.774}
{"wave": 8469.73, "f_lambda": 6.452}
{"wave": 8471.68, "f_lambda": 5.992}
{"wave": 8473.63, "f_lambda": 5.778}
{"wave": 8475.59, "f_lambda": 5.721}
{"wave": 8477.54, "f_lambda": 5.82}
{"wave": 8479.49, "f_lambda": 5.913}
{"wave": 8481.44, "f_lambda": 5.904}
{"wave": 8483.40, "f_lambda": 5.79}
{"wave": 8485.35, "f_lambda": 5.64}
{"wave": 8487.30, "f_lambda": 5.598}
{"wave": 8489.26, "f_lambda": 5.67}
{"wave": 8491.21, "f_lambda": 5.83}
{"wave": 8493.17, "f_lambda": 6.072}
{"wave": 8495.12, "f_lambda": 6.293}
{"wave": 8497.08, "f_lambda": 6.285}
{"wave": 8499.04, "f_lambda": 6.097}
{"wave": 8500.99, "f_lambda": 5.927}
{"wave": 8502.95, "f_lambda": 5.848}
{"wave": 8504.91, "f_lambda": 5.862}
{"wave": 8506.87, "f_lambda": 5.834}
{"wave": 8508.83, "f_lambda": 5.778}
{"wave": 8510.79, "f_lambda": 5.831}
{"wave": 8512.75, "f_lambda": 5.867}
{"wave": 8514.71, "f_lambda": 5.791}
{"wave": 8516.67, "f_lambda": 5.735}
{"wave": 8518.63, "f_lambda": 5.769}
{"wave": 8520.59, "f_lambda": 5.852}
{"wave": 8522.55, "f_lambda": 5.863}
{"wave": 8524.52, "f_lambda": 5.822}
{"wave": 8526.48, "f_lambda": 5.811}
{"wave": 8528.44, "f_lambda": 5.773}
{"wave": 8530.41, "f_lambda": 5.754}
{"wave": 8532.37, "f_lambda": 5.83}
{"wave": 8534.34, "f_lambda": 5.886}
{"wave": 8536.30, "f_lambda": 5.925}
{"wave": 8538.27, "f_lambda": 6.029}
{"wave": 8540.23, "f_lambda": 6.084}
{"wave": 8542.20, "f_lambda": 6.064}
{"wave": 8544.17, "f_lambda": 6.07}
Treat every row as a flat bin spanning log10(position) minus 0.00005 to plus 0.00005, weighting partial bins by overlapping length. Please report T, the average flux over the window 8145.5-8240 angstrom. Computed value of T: 5.94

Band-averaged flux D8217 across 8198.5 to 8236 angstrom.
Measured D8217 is 5.96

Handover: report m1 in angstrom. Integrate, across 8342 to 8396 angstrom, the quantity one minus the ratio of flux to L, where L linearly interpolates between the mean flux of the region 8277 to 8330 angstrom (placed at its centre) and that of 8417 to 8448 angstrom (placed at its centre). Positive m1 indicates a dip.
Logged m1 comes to 1.3 angstrom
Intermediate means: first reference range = 6.17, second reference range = 6.05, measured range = 5.96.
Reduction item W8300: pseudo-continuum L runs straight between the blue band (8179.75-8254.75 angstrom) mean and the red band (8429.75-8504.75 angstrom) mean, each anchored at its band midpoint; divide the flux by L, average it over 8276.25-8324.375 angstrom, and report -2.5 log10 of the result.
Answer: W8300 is -0.03 mag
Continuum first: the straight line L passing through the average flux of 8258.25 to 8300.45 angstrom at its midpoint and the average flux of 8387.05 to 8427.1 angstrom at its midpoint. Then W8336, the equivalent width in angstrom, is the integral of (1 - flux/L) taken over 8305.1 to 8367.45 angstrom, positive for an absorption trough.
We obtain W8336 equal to 1.3 angstrom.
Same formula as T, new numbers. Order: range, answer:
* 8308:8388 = 5.97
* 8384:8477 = 6.18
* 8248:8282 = 5.96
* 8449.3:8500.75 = 6.15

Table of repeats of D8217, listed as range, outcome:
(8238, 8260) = 6.14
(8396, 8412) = 6.19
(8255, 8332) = 6.09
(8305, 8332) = 6.01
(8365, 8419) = 6.04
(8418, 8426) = 5.99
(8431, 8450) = 6.07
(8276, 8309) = 6.25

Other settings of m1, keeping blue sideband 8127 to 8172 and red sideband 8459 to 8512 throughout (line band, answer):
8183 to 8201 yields 0.64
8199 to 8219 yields 0.40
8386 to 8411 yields -0.66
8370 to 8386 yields 0.17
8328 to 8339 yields -0.14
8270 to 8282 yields 0.32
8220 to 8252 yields -0.32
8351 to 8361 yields -0.21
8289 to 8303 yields -1.22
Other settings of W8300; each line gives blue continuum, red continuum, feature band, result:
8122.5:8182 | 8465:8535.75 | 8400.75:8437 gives -0.033 mag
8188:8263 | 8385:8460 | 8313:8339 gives 0.002 mag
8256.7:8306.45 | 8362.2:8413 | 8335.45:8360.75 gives 0.006 mag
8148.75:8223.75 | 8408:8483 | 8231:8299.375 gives -0.020 mag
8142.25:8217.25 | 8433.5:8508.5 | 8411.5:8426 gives 0.000 mag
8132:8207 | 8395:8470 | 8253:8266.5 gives 0.002 mag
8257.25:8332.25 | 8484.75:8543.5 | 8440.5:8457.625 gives -0.077 mag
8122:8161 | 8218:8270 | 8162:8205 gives 0.040 mag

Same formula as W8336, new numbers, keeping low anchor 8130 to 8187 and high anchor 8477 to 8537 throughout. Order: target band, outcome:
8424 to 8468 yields -2.75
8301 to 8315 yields -0.29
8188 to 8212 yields 0.41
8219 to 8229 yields -0.14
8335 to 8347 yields -0.04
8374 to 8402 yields -0.59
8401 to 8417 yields -1.01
